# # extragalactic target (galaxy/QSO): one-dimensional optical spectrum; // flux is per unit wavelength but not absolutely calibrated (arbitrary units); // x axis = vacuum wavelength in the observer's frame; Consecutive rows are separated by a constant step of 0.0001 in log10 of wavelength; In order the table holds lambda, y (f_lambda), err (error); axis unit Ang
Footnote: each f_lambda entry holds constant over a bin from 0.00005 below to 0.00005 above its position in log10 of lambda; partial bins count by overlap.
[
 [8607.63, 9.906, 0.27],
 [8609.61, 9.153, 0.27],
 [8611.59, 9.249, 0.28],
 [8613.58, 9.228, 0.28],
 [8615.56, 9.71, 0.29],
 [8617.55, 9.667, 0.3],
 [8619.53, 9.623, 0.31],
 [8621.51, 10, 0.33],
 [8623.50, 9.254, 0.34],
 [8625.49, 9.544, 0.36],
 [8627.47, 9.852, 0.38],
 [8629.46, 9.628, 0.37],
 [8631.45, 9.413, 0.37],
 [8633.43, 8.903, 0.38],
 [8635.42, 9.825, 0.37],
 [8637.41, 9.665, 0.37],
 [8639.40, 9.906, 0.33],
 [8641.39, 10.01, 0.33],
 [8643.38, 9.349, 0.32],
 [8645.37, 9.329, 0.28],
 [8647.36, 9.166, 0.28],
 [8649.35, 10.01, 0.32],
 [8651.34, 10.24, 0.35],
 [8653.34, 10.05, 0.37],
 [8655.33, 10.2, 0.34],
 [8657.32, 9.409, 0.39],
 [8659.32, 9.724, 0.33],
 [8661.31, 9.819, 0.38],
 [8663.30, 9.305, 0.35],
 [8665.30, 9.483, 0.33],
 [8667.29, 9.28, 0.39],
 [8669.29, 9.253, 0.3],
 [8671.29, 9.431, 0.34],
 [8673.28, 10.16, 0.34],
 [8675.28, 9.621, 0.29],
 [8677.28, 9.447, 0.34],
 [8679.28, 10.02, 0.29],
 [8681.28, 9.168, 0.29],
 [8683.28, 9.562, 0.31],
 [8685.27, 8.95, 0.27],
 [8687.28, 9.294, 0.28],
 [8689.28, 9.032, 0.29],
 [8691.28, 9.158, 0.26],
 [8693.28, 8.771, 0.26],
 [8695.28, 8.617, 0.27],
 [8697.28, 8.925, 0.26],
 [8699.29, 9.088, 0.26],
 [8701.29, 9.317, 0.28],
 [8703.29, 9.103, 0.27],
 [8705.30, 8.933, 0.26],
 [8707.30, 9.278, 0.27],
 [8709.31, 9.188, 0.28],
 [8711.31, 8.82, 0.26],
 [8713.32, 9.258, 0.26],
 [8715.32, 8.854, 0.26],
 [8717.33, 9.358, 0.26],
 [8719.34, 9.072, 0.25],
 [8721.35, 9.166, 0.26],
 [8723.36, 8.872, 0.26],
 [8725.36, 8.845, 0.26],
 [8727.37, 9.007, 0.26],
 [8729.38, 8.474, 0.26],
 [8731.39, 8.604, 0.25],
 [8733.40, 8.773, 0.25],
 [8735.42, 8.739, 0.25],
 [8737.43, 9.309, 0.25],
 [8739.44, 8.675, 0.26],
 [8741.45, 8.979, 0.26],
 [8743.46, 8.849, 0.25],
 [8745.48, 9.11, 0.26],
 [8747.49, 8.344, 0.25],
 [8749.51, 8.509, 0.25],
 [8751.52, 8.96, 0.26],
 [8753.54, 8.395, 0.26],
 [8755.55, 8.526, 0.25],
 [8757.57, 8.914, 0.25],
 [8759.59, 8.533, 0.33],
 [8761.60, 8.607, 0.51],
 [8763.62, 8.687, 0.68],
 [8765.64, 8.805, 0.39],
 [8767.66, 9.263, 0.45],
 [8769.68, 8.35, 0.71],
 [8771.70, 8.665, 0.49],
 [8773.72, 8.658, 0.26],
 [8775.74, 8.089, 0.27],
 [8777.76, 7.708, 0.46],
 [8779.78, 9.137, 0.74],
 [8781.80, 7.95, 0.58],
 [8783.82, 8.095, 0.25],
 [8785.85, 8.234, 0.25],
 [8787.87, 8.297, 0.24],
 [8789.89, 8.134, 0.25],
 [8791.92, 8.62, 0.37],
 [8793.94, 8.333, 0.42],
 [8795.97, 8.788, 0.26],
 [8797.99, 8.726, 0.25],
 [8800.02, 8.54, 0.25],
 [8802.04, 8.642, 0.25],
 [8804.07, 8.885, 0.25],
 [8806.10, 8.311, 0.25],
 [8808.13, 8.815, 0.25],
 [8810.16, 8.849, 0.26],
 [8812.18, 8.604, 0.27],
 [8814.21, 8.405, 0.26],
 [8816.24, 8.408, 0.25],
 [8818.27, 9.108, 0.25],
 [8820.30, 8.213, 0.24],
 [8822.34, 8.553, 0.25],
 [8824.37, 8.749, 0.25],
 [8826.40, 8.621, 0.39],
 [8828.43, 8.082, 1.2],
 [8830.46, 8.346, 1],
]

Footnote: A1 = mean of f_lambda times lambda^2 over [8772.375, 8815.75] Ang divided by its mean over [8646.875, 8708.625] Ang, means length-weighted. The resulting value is 0.92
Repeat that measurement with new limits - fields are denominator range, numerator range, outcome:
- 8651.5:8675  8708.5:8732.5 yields 0.94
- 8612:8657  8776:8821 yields 0.91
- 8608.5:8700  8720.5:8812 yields 0.93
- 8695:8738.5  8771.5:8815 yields 0.96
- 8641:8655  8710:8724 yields 0.94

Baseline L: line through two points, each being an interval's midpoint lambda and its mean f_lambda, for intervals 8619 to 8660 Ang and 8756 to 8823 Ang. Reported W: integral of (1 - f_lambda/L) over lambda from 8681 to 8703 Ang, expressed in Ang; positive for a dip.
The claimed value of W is 0.5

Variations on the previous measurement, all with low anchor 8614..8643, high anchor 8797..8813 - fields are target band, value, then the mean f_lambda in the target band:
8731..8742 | 0.23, 8.85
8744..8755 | 0.38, 8.66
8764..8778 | 0.48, 8.56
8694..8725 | 0.47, 9.05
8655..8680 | -0.50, 9.61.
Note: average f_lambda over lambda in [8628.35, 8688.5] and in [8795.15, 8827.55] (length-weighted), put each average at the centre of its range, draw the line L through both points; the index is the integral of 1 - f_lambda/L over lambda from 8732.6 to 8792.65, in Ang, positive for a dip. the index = 2.3 Ang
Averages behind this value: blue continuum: 9.58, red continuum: 8.64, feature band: 8.59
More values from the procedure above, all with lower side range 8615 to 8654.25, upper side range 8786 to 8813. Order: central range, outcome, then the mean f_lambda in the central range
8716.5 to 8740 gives 0.34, 8.91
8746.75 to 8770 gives 0.45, 8.67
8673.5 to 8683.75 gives -0.27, 9.6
